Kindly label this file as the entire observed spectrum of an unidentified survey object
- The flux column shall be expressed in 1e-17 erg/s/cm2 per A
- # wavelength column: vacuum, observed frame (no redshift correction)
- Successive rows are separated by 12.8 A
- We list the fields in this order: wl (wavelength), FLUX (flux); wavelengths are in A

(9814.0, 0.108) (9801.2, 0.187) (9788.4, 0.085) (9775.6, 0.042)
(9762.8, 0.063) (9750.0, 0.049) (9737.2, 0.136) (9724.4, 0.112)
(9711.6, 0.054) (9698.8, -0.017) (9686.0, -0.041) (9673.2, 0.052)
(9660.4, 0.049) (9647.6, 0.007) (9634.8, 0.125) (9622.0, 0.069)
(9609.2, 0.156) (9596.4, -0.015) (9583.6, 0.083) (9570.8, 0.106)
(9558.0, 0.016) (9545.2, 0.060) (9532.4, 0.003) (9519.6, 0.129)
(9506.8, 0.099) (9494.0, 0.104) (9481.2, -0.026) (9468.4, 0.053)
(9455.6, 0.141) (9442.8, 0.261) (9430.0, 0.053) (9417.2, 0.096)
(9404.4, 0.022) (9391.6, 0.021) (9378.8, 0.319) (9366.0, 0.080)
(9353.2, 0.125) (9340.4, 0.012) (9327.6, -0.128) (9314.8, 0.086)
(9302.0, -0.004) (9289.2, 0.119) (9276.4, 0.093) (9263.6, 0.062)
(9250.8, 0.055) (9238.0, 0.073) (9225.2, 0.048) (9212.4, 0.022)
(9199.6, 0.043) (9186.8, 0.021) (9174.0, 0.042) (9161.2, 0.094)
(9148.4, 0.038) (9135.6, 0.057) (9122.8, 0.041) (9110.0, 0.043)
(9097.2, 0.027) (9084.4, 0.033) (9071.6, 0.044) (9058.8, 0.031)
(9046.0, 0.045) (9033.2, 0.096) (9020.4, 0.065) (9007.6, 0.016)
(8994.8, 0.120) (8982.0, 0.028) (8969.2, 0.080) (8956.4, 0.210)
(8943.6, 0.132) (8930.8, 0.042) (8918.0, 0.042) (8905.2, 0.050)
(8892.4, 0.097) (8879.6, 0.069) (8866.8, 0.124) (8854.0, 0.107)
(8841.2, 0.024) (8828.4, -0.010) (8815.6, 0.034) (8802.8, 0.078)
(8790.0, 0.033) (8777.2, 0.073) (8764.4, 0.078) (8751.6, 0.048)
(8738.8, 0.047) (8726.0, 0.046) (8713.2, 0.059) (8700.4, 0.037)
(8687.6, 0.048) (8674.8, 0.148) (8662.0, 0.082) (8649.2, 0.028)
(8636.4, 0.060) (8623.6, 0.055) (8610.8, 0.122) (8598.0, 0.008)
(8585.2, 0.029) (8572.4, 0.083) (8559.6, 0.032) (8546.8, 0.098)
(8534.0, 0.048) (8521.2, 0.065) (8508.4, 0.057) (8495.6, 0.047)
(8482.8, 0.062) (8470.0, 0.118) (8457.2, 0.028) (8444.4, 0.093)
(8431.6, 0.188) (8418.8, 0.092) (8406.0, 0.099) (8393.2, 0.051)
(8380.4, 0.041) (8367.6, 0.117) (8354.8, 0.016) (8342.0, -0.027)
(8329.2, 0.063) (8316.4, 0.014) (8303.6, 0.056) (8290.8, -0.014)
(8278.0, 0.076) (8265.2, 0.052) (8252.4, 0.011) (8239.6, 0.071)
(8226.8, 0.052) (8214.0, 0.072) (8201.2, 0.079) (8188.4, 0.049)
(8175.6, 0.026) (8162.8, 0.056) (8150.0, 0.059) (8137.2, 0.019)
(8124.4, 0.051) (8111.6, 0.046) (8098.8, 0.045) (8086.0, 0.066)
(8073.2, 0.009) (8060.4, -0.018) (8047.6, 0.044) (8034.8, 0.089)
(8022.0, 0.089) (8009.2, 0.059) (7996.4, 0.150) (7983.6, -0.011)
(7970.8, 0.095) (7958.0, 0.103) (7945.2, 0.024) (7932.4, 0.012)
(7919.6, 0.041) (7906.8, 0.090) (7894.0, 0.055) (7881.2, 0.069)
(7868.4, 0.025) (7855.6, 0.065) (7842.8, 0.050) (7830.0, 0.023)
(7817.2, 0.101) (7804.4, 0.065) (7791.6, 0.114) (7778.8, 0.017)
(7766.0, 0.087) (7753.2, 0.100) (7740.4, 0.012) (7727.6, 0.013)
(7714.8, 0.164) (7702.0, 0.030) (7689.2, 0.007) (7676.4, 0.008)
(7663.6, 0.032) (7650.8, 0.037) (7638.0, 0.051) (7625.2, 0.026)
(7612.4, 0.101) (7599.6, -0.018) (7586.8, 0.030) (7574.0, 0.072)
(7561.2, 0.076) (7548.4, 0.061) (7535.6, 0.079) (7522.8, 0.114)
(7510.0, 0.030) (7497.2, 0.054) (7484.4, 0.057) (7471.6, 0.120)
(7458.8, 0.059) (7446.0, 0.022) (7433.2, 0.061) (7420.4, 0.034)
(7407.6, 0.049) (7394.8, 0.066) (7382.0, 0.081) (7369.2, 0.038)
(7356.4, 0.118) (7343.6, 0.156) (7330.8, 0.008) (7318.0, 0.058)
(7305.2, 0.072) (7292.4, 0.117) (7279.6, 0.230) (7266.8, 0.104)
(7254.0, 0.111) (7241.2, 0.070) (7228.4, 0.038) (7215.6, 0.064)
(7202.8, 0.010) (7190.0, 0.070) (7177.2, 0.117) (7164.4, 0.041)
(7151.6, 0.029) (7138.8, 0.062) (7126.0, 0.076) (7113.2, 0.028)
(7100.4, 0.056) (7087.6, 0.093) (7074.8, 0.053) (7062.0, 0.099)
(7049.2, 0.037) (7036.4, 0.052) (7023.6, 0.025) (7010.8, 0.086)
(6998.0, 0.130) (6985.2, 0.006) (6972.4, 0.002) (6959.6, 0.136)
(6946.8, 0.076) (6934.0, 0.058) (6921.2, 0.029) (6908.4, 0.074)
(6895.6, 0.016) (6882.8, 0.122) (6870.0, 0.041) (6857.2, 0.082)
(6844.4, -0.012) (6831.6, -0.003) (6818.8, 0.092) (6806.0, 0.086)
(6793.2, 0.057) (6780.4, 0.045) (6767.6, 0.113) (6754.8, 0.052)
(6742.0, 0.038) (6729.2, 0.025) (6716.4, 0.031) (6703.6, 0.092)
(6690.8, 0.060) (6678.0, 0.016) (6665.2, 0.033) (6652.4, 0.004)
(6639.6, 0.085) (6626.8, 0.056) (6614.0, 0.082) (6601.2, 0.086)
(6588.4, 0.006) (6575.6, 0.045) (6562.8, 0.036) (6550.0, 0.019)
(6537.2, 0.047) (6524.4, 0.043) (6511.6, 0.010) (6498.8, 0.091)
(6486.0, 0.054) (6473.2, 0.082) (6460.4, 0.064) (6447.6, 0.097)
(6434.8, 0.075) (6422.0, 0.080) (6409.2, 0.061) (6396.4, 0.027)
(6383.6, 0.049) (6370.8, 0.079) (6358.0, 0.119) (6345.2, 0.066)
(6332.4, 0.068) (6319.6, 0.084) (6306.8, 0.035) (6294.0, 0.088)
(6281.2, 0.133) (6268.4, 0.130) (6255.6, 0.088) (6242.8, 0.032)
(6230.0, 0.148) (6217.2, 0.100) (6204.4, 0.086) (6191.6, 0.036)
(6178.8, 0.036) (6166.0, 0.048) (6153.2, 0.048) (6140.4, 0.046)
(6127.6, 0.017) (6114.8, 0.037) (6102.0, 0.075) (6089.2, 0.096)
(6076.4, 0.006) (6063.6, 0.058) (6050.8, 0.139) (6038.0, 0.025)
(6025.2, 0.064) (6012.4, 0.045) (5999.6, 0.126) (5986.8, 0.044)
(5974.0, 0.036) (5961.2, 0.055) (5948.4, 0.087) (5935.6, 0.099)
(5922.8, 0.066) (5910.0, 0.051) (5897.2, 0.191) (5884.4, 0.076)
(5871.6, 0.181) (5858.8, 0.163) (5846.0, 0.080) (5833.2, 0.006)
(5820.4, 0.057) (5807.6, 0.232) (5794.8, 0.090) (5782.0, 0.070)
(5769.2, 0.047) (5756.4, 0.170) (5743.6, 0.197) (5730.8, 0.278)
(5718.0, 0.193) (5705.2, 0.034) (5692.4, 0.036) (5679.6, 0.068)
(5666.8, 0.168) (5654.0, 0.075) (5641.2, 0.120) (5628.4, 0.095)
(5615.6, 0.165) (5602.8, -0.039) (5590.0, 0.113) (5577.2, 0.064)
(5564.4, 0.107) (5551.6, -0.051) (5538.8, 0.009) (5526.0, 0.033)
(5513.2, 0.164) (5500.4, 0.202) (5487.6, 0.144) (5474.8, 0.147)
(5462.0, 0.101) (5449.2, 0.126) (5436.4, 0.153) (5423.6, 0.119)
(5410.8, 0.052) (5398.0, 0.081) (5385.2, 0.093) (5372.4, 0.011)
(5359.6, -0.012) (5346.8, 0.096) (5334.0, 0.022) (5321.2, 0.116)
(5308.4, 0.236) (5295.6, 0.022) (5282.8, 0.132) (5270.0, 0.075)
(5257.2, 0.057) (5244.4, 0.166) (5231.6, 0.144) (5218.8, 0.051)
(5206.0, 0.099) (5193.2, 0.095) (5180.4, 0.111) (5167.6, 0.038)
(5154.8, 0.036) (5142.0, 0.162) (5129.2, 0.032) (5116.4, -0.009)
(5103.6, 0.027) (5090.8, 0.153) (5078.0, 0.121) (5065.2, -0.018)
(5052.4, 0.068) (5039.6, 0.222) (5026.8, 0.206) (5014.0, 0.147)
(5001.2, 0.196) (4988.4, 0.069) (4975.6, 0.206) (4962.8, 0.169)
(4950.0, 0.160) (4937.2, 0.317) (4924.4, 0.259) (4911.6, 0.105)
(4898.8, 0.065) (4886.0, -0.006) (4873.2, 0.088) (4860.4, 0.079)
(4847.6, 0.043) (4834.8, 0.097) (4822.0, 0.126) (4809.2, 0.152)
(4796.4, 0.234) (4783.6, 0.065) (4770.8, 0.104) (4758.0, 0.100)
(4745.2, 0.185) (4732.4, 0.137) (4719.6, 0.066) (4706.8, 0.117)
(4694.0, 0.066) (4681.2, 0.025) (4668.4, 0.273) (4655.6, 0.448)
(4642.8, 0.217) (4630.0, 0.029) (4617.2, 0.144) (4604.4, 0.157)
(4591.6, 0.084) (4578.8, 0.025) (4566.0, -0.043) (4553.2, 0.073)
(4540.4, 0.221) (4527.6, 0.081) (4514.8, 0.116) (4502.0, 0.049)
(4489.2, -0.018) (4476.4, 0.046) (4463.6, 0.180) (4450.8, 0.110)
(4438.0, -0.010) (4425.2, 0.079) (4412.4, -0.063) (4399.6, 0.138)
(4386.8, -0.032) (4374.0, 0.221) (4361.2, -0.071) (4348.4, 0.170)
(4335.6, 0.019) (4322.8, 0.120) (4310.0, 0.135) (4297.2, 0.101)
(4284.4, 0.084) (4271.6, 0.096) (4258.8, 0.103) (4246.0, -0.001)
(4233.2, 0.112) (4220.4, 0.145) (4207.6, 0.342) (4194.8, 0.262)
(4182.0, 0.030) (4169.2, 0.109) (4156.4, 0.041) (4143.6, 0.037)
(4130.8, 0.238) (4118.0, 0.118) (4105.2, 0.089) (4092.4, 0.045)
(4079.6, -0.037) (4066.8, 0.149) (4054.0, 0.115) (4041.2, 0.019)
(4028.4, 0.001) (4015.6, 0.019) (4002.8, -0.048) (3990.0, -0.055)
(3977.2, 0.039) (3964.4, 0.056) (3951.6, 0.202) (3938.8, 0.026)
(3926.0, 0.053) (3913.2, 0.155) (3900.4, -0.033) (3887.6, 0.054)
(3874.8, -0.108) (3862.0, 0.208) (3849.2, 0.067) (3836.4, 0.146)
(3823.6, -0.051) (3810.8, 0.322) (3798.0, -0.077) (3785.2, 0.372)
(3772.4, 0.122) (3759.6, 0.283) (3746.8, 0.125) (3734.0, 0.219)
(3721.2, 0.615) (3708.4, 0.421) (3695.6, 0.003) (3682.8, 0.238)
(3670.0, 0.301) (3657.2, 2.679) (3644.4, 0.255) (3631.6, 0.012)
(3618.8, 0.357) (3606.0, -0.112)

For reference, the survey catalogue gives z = 2.008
